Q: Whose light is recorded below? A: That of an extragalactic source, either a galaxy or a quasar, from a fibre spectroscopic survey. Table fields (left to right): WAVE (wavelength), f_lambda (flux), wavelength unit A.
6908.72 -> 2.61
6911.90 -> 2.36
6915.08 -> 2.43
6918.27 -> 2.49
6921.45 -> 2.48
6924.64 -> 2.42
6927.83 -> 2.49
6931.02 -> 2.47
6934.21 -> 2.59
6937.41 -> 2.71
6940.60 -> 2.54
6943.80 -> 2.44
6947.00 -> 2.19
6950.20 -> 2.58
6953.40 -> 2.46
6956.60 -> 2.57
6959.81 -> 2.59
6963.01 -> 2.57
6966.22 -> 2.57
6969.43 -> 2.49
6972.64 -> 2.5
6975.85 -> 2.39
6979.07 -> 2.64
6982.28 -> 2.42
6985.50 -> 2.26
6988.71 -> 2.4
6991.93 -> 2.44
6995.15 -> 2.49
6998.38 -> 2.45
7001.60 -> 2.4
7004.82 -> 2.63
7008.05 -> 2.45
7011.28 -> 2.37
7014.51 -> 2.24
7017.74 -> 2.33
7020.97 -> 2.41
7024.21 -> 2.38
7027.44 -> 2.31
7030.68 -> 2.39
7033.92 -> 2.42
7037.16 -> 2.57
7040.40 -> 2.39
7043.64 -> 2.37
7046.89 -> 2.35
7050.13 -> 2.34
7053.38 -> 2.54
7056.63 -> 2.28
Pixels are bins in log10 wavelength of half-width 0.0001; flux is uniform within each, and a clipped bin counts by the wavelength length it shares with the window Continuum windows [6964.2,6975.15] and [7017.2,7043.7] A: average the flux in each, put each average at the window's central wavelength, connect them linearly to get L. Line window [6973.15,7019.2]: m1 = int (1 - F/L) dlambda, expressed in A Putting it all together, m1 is 0.7 A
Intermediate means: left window 2.51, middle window 2.42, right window 2.4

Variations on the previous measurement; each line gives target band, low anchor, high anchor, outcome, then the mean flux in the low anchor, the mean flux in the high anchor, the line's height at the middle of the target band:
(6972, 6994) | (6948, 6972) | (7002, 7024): 0.4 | 2.54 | 2.4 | 2.48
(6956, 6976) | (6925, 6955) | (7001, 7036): -0.6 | 2.49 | 2.4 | 2.46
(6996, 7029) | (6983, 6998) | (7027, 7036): 0.0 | 2.4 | 2.39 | 2.4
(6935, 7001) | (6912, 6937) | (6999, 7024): -1.1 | 2.49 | 2.4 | 2.44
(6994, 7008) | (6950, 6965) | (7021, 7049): -0.1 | 2.55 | 2.4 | 2.47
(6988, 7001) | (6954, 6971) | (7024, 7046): 0.2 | 2.55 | 2.4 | 2.49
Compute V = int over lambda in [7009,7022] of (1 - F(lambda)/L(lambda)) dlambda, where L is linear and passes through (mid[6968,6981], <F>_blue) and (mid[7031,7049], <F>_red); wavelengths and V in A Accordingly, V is 0.58 A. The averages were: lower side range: 2.5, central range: 2.34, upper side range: 2.42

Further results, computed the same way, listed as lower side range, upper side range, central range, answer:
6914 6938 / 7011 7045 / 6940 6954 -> 0.2 A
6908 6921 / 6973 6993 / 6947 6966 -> -0.6 A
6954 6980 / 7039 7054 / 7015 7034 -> 0.5 A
